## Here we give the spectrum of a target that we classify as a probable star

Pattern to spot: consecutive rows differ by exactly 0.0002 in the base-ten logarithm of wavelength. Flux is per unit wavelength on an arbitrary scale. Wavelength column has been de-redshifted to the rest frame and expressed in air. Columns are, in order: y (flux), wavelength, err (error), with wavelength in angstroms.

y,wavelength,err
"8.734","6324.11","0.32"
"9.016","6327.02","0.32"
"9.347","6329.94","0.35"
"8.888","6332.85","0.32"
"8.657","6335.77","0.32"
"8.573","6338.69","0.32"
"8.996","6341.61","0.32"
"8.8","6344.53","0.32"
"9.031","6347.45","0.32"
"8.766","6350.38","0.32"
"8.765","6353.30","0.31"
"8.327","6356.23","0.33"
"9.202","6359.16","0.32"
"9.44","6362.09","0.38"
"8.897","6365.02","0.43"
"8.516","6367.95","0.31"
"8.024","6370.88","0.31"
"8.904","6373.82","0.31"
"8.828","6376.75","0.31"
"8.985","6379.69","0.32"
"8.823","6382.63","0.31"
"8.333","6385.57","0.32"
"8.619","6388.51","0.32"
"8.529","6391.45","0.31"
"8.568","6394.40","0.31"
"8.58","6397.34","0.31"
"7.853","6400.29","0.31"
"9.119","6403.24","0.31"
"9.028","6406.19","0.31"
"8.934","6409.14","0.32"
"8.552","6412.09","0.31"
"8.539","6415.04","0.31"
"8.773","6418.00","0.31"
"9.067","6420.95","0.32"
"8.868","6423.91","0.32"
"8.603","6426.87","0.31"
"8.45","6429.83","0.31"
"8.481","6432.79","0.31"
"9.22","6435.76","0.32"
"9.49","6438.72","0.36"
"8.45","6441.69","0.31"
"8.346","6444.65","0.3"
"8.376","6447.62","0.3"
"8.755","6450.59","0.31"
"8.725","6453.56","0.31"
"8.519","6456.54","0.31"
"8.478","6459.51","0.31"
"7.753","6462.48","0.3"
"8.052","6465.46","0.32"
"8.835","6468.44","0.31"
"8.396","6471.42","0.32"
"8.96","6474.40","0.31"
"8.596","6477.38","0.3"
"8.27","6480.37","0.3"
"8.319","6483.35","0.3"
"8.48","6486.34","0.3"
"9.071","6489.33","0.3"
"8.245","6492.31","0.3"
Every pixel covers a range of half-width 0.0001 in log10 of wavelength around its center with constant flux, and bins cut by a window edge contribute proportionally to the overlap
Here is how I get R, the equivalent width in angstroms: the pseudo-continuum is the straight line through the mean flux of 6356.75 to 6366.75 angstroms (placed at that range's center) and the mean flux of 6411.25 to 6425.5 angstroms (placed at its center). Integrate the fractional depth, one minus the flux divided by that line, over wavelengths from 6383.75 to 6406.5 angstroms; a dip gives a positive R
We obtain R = 0.9 angstroms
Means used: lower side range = 9.08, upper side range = 8.77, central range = 8.56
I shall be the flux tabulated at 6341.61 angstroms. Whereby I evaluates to 8.996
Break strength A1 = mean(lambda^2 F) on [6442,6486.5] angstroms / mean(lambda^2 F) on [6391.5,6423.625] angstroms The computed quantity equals 0.99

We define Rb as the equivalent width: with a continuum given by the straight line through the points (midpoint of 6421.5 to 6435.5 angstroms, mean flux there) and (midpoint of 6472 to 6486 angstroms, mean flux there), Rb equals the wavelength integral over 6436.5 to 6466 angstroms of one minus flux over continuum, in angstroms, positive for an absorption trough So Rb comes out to 0.3 angstroms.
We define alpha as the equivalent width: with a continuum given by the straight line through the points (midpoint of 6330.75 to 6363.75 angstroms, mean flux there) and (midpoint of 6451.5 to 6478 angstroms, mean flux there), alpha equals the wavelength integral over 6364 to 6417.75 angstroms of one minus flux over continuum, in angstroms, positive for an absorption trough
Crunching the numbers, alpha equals 0.5 angstroms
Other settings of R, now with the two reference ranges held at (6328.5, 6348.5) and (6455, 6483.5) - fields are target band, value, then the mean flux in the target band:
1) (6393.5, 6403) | 0.3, 8.42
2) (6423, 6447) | -0.5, 8.72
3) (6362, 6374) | 0.2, 8.66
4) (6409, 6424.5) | -0.3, 8.77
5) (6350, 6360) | 0.1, 8.74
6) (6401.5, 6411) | -0.4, 8.98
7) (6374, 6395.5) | 0.1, 8.68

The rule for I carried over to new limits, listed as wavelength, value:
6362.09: 9.44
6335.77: 8.657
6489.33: 9.071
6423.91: 8.868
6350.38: 8.766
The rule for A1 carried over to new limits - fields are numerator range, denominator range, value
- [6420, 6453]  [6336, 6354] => 1.02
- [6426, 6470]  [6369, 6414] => 1.01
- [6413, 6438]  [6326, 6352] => 1.01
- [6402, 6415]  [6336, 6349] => 1.03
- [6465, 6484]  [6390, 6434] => 1.00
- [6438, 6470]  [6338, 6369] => 0.99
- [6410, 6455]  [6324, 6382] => 1.01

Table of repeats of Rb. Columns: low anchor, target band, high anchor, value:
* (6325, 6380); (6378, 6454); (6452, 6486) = -0.6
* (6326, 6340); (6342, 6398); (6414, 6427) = 0.7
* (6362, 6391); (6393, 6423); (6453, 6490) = -0.3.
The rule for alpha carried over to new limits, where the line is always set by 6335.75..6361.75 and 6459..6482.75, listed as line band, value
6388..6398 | 0.12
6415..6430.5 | -0.31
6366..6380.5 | 0.16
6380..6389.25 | 0.07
